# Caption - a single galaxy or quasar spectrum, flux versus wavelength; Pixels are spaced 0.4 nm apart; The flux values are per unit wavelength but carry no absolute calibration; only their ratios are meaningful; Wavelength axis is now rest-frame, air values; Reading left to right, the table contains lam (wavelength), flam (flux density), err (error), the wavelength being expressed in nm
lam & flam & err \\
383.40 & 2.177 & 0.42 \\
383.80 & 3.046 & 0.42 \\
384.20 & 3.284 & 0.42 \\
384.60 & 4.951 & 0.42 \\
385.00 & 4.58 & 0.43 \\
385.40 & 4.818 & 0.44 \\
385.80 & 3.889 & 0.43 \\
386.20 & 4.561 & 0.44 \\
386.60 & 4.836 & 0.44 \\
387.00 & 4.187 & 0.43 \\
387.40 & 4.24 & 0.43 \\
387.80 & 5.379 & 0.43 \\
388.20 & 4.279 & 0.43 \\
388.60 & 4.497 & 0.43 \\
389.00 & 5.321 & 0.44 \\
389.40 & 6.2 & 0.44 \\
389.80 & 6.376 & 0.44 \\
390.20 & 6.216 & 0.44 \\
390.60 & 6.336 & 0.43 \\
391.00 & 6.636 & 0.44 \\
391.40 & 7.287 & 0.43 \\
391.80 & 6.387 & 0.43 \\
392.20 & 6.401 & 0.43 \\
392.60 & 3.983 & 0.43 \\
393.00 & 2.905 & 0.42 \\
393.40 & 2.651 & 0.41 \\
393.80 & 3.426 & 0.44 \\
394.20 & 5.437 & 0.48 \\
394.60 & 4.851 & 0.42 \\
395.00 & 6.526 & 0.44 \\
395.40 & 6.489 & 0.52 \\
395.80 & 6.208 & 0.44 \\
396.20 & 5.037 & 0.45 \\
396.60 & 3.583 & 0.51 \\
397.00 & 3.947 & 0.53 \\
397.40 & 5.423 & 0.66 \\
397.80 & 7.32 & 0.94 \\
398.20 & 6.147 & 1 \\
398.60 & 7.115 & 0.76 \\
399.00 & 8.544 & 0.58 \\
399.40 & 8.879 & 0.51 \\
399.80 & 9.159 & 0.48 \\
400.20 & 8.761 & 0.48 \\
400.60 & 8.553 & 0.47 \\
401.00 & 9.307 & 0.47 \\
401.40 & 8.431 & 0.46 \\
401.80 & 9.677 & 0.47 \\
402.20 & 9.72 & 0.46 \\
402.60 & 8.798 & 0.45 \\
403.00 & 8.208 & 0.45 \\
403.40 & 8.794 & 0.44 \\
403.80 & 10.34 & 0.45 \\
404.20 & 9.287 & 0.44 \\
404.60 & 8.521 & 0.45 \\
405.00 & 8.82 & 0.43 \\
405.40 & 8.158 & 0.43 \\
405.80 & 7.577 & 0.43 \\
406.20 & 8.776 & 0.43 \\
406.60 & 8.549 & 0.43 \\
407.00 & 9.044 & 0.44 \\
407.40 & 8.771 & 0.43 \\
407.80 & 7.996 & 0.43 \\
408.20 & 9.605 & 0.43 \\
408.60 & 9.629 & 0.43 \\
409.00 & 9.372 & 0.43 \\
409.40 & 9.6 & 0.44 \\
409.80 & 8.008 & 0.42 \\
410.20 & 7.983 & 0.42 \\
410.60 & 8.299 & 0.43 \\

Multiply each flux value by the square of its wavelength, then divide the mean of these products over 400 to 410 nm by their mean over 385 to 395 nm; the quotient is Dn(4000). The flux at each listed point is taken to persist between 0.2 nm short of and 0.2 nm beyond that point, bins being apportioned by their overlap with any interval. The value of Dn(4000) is 1.9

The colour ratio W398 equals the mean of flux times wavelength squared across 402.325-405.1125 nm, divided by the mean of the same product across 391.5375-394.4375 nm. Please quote 2.1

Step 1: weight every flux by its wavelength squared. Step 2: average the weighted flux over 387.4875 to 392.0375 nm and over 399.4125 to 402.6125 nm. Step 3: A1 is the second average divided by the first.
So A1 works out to 1.63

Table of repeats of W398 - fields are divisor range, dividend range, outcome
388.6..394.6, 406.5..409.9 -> 1.83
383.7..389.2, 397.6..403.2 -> 2.05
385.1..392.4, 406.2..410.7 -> 1.79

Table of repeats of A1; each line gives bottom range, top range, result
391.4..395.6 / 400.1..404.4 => 1.89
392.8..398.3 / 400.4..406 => 1.85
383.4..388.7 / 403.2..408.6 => 2.28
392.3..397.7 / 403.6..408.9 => 1.98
